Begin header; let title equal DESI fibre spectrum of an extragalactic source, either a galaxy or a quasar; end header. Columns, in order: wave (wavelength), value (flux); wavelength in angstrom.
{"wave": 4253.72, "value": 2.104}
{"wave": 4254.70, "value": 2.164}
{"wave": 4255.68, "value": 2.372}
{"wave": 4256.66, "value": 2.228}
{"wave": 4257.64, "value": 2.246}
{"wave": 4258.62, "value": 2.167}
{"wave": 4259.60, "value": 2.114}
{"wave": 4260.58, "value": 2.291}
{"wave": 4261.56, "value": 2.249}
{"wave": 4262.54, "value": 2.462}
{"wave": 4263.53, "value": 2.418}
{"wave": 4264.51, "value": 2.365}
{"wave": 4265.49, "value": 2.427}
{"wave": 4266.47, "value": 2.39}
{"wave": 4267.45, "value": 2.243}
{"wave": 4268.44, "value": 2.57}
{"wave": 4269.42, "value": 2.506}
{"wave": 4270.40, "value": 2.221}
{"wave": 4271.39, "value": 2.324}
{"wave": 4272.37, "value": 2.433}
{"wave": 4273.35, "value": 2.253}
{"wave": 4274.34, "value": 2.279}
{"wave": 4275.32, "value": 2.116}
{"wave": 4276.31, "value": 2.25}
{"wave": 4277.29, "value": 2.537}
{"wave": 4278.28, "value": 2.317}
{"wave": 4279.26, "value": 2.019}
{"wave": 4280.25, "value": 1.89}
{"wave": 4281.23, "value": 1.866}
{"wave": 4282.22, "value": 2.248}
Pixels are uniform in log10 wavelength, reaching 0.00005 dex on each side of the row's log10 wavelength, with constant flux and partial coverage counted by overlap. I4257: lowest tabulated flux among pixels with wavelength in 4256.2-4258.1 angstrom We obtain 2.228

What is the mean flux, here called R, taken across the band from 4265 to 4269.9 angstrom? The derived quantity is 2.43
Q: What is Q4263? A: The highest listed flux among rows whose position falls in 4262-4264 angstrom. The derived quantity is 2.462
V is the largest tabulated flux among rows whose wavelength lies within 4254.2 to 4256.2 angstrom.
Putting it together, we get 2.372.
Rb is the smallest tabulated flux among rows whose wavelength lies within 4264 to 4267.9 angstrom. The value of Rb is 2.243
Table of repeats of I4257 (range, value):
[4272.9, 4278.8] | 2.116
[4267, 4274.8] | 2.221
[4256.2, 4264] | 2.114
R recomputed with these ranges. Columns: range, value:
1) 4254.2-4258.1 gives 2.25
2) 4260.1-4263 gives 2.33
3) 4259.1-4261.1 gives 2.21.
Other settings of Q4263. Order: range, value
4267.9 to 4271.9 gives 2.57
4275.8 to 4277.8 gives 2.537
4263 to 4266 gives 2.427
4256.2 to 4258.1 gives 2.246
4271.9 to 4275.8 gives 2.433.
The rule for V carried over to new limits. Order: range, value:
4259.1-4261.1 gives 2.291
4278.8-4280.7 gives 2.019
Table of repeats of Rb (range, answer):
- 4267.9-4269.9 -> 2.506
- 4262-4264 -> 2.418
